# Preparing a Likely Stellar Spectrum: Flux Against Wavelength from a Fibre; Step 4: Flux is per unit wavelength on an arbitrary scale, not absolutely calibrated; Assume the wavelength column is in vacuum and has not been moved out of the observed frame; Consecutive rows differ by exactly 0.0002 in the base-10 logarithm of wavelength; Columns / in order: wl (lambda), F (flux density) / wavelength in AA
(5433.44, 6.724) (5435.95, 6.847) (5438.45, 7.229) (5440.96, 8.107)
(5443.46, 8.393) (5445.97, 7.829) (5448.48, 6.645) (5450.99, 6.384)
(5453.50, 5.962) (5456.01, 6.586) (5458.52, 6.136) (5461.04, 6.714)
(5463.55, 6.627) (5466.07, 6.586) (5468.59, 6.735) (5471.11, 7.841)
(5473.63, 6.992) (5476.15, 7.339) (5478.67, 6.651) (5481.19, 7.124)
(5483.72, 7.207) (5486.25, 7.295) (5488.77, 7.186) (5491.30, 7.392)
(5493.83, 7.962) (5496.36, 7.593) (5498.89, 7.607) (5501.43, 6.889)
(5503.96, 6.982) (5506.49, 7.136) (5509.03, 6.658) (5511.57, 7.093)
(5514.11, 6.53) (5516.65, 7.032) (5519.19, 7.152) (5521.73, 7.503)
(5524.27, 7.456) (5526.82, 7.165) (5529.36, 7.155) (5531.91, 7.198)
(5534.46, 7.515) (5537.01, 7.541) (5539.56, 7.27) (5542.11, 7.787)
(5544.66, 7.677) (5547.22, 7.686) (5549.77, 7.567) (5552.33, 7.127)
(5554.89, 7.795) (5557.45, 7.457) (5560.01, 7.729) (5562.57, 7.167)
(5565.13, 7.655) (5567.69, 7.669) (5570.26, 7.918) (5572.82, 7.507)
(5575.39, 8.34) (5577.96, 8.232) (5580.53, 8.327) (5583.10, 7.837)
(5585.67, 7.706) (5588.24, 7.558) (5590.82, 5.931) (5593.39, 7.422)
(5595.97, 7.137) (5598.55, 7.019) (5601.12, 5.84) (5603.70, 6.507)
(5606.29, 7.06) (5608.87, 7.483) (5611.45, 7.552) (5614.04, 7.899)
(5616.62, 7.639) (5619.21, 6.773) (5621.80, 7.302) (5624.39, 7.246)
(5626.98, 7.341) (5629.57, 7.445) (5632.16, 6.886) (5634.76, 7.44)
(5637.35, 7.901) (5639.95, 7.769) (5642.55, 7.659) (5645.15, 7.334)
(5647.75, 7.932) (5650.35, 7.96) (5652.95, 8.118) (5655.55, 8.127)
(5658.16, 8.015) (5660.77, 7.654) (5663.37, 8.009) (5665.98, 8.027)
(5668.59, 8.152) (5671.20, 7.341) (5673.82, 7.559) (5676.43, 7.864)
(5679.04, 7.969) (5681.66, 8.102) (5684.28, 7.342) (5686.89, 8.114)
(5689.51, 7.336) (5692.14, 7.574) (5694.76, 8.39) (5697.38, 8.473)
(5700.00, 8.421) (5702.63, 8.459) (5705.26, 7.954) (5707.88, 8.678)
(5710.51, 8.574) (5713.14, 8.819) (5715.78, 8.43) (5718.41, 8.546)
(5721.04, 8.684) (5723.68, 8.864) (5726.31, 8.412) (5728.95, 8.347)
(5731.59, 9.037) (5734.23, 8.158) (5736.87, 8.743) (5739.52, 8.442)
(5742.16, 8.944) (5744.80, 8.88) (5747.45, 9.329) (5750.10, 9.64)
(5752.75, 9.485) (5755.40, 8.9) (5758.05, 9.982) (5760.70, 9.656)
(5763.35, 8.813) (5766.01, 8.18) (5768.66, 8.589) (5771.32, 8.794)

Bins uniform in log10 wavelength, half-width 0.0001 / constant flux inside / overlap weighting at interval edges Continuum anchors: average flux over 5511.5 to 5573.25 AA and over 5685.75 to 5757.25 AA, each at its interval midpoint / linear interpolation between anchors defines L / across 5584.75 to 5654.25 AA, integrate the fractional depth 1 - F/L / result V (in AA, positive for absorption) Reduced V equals 5.26 AA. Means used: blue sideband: 7.42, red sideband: 8.59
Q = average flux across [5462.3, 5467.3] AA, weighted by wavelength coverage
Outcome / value 6.6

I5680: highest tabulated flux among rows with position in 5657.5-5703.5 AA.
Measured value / 8.473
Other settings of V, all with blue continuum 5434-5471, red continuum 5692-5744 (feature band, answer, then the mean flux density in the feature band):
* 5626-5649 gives 1.5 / 7.52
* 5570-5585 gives -0.7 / 8.02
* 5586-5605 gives 2.4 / 6.82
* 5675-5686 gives 0.6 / 7.83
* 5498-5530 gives 0.9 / 7.1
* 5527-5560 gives 0.0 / 7.48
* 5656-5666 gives 0.3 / 7.93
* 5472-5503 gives -0.6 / 7.27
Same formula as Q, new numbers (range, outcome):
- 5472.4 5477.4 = 7.17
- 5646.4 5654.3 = 8.01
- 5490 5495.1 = 7.67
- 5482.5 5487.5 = 7.25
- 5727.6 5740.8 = 8.54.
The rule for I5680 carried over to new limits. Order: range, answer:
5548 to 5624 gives 8.34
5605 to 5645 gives 7.901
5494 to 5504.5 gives 7.607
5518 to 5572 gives 7.918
